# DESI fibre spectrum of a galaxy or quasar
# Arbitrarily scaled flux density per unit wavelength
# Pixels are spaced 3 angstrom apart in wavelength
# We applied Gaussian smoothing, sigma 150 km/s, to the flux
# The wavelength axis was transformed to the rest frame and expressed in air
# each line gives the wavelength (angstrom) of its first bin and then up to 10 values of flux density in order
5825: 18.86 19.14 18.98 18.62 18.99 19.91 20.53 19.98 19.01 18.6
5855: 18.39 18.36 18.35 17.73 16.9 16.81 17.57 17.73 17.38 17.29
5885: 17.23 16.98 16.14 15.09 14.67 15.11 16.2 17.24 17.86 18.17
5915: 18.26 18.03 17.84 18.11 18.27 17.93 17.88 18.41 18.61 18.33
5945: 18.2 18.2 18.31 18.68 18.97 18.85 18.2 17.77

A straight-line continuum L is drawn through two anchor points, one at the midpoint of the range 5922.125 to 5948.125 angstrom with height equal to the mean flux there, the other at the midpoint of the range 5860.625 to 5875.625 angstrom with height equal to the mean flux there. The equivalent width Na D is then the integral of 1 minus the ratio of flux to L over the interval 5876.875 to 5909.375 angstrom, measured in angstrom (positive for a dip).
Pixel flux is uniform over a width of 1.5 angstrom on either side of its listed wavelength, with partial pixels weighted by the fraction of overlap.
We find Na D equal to 2.3 angstrom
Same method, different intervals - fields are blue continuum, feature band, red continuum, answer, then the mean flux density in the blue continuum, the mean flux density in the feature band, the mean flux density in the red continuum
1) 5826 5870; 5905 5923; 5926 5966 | 0.5 angstrom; 18.8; 17.9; 18.4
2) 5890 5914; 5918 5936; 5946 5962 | -0.6 angstrom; 16.4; 18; 18.6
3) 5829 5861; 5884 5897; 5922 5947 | 1.8 angstrom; 19.1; 16.1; 18.2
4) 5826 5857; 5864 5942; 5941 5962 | 6.2 angstrom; 19.2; 17.3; 18.5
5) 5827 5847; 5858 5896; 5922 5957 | 3.8 angstrom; 19.4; 17.1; 18.3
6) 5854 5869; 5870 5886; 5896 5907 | -0.3 angstrom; 17.9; 17.4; 15.8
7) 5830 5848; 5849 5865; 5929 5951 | 0.8 angstrom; 19.5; 18.4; 18.2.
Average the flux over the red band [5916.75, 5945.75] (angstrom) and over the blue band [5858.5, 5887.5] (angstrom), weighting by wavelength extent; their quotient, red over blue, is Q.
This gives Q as 1.04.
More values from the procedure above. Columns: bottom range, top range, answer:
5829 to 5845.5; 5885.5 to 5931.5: 0.88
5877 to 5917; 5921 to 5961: 1.09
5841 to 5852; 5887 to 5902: 0.79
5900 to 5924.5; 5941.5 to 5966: 1.05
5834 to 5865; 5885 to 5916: 0.87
